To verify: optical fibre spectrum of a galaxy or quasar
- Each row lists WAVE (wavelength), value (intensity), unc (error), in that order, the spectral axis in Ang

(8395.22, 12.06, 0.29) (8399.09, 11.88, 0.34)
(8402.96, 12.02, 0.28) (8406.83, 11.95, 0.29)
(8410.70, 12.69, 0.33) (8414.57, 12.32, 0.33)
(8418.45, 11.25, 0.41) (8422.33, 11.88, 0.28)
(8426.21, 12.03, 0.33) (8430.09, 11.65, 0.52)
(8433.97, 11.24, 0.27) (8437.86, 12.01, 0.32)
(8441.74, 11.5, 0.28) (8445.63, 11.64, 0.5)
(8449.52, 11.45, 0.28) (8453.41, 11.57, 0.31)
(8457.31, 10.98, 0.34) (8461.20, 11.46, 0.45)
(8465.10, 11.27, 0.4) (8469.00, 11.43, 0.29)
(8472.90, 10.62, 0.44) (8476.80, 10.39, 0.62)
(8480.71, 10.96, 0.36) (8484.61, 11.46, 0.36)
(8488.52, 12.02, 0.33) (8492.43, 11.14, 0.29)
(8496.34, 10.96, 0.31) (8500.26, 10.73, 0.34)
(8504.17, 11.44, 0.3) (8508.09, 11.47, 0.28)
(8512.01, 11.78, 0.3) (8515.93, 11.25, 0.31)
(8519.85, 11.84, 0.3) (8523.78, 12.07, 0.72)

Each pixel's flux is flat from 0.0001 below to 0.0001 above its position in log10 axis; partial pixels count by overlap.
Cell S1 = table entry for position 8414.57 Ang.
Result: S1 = 12.32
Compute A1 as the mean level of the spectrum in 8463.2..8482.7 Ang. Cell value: 10.9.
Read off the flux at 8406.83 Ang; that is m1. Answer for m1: 11.95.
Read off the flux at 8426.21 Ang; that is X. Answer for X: 12.03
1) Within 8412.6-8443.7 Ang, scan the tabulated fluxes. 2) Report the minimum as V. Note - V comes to 11.24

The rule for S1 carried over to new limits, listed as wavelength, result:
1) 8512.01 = 11.78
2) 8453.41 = 11.57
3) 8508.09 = 11.47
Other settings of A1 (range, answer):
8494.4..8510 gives 11.1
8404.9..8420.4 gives 12.1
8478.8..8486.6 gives 11.2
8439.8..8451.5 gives 11.5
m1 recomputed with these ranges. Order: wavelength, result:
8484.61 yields 11.46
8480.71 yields 10.96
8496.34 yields 10.96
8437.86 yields 12.01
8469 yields 11.43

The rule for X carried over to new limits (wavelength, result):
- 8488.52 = 12.02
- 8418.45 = 11.25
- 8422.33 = 11.88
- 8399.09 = 11.88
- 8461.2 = 11.46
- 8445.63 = 11.64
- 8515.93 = 11.25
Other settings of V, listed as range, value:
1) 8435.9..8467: 10.98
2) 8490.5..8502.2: 10.73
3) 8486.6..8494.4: 11.14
